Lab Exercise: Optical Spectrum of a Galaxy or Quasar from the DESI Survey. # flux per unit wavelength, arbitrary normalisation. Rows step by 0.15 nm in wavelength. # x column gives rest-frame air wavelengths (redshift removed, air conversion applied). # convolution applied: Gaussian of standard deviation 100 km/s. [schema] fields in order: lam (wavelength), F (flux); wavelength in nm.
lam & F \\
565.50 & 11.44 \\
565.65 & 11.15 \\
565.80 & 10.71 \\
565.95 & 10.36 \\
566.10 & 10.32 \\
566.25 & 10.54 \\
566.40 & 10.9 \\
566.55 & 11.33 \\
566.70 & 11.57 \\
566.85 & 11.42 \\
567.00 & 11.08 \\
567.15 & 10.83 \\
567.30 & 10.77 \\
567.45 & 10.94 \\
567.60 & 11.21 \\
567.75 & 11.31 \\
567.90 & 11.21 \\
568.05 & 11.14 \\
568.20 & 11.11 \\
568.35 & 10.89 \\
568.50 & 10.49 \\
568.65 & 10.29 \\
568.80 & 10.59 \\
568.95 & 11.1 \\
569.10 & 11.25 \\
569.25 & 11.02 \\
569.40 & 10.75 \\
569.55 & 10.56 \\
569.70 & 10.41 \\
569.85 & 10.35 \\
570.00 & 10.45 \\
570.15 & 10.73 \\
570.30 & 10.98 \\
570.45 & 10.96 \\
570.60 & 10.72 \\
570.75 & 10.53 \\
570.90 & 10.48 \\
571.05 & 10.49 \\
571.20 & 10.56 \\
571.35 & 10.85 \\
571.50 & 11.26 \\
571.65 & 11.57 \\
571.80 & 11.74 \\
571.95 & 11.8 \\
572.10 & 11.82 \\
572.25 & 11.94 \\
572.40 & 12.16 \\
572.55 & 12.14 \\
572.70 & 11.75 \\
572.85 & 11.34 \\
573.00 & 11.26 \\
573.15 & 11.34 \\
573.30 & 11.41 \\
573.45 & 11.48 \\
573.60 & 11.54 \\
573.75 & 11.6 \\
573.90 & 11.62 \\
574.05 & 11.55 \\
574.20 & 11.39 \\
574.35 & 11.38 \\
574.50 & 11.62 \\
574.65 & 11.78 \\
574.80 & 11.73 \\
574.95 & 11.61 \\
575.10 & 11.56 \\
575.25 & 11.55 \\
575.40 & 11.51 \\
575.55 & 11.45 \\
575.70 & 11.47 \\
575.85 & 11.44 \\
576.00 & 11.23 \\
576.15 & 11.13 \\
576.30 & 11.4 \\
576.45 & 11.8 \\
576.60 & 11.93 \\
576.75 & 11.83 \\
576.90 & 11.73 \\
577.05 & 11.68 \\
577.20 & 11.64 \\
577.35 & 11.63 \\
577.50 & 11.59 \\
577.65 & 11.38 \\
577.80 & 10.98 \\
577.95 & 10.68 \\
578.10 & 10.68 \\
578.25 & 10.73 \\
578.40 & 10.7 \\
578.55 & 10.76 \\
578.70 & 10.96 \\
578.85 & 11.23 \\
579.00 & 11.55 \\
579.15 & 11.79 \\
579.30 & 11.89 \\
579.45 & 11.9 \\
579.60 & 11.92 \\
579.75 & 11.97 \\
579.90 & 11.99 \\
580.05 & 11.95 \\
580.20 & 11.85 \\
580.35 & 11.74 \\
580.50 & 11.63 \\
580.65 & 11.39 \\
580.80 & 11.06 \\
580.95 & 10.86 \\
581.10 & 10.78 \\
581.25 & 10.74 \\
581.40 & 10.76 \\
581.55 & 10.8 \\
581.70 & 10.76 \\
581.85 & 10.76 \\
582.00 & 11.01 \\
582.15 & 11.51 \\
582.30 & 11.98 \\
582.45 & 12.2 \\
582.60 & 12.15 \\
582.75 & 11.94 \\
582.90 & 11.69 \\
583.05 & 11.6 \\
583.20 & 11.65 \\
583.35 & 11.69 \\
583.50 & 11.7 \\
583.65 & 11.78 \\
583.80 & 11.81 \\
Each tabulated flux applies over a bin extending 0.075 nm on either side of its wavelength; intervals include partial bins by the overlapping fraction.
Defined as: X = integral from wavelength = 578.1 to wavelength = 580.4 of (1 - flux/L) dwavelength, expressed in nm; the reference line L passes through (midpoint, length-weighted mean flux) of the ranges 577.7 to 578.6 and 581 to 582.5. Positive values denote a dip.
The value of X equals -0.13 nm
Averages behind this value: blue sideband 10.8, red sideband 11.1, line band 11.5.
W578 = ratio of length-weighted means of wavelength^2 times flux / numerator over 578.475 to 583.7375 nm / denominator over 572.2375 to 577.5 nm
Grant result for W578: 1.01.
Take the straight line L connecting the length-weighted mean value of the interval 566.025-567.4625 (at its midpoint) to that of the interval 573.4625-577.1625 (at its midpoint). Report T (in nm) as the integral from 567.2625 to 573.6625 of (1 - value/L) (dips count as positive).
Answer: 0.08 nm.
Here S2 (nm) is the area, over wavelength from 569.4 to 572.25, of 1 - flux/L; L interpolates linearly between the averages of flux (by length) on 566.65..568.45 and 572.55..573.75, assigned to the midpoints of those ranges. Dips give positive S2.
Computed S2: 0.10 nm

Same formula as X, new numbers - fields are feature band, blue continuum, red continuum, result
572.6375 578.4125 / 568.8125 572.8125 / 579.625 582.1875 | -0.14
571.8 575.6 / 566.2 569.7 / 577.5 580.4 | -0.14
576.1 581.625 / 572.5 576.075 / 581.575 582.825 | 0.07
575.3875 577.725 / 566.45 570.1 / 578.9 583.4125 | -0.05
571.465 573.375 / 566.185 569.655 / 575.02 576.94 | -0.06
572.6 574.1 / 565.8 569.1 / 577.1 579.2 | -0.06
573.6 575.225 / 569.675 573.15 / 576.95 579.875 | -0.05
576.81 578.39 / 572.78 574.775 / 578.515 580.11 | 0.05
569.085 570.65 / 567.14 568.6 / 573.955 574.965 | 0.06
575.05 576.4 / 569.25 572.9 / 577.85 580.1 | -0.02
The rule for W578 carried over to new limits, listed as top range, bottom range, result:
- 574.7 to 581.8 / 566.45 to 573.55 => 1.06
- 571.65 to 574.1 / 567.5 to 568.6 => 1.07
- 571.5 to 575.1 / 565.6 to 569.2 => 1.09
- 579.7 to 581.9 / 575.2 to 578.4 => 1.00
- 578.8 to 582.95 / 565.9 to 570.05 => 1.11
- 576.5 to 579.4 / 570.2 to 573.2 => 1.03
